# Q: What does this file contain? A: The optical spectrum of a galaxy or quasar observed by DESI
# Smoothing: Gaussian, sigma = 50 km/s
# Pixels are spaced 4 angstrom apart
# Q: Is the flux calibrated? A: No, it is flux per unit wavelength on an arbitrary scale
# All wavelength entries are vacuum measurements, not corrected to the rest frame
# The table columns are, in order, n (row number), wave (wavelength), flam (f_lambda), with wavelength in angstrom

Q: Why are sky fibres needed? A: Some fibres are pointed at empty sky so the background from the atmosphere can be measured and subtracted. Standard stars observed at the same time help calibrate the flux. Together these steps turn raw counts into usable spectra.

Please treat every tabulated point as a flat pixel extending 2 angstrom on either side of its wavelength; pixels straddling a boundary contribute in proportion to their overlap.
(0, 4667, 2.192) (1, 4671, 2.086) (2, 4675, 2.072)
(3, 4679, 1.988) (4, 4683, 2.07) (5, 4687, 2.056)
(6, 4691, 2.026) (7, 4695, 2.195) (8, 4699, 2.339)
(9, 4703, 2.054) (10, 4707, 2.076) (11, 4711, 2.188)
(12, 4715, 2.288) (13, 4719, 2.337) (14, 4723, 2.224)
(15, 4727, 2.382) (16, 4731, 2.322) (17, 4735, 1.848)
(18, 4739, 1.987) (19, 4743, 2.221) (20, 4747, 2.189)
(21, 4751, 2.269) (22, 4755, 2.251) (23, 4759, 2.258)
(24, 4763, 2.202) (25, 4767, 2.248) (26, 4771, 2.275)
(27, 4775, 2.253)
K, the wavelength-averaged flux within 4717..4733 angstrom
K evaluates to 2.32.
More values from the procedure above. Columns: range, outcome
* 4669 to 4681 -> 2.05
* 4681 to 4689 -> 2.06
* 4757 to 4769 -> 2.24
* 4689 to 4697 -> 2.11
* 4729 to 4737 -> 2.08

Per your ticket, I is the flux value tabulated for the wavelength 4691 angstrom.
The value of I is 2.026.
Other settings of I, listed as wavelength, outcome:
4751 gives 2.269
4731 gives 2.322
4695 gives 2.195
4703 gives 2.054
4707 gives 2.076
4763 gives 2.202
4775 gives 2.253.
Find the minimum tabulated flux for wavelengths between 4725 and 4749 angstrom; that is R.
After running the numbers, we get 1.848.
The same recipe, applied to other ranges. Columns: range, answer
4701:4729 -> 2.054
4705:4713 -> 2.076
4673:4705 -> 1.988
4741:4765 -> 2.189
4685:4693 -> 2.026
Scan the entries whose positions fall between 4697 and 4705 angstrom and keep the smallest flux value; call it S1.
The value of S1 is 2.054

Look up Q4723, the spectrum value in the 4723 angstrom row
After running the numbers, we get 2.224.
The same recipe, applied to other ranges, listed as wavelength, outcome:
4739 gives 1.987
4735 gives 1.848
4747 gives 2.189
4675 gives 2.072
